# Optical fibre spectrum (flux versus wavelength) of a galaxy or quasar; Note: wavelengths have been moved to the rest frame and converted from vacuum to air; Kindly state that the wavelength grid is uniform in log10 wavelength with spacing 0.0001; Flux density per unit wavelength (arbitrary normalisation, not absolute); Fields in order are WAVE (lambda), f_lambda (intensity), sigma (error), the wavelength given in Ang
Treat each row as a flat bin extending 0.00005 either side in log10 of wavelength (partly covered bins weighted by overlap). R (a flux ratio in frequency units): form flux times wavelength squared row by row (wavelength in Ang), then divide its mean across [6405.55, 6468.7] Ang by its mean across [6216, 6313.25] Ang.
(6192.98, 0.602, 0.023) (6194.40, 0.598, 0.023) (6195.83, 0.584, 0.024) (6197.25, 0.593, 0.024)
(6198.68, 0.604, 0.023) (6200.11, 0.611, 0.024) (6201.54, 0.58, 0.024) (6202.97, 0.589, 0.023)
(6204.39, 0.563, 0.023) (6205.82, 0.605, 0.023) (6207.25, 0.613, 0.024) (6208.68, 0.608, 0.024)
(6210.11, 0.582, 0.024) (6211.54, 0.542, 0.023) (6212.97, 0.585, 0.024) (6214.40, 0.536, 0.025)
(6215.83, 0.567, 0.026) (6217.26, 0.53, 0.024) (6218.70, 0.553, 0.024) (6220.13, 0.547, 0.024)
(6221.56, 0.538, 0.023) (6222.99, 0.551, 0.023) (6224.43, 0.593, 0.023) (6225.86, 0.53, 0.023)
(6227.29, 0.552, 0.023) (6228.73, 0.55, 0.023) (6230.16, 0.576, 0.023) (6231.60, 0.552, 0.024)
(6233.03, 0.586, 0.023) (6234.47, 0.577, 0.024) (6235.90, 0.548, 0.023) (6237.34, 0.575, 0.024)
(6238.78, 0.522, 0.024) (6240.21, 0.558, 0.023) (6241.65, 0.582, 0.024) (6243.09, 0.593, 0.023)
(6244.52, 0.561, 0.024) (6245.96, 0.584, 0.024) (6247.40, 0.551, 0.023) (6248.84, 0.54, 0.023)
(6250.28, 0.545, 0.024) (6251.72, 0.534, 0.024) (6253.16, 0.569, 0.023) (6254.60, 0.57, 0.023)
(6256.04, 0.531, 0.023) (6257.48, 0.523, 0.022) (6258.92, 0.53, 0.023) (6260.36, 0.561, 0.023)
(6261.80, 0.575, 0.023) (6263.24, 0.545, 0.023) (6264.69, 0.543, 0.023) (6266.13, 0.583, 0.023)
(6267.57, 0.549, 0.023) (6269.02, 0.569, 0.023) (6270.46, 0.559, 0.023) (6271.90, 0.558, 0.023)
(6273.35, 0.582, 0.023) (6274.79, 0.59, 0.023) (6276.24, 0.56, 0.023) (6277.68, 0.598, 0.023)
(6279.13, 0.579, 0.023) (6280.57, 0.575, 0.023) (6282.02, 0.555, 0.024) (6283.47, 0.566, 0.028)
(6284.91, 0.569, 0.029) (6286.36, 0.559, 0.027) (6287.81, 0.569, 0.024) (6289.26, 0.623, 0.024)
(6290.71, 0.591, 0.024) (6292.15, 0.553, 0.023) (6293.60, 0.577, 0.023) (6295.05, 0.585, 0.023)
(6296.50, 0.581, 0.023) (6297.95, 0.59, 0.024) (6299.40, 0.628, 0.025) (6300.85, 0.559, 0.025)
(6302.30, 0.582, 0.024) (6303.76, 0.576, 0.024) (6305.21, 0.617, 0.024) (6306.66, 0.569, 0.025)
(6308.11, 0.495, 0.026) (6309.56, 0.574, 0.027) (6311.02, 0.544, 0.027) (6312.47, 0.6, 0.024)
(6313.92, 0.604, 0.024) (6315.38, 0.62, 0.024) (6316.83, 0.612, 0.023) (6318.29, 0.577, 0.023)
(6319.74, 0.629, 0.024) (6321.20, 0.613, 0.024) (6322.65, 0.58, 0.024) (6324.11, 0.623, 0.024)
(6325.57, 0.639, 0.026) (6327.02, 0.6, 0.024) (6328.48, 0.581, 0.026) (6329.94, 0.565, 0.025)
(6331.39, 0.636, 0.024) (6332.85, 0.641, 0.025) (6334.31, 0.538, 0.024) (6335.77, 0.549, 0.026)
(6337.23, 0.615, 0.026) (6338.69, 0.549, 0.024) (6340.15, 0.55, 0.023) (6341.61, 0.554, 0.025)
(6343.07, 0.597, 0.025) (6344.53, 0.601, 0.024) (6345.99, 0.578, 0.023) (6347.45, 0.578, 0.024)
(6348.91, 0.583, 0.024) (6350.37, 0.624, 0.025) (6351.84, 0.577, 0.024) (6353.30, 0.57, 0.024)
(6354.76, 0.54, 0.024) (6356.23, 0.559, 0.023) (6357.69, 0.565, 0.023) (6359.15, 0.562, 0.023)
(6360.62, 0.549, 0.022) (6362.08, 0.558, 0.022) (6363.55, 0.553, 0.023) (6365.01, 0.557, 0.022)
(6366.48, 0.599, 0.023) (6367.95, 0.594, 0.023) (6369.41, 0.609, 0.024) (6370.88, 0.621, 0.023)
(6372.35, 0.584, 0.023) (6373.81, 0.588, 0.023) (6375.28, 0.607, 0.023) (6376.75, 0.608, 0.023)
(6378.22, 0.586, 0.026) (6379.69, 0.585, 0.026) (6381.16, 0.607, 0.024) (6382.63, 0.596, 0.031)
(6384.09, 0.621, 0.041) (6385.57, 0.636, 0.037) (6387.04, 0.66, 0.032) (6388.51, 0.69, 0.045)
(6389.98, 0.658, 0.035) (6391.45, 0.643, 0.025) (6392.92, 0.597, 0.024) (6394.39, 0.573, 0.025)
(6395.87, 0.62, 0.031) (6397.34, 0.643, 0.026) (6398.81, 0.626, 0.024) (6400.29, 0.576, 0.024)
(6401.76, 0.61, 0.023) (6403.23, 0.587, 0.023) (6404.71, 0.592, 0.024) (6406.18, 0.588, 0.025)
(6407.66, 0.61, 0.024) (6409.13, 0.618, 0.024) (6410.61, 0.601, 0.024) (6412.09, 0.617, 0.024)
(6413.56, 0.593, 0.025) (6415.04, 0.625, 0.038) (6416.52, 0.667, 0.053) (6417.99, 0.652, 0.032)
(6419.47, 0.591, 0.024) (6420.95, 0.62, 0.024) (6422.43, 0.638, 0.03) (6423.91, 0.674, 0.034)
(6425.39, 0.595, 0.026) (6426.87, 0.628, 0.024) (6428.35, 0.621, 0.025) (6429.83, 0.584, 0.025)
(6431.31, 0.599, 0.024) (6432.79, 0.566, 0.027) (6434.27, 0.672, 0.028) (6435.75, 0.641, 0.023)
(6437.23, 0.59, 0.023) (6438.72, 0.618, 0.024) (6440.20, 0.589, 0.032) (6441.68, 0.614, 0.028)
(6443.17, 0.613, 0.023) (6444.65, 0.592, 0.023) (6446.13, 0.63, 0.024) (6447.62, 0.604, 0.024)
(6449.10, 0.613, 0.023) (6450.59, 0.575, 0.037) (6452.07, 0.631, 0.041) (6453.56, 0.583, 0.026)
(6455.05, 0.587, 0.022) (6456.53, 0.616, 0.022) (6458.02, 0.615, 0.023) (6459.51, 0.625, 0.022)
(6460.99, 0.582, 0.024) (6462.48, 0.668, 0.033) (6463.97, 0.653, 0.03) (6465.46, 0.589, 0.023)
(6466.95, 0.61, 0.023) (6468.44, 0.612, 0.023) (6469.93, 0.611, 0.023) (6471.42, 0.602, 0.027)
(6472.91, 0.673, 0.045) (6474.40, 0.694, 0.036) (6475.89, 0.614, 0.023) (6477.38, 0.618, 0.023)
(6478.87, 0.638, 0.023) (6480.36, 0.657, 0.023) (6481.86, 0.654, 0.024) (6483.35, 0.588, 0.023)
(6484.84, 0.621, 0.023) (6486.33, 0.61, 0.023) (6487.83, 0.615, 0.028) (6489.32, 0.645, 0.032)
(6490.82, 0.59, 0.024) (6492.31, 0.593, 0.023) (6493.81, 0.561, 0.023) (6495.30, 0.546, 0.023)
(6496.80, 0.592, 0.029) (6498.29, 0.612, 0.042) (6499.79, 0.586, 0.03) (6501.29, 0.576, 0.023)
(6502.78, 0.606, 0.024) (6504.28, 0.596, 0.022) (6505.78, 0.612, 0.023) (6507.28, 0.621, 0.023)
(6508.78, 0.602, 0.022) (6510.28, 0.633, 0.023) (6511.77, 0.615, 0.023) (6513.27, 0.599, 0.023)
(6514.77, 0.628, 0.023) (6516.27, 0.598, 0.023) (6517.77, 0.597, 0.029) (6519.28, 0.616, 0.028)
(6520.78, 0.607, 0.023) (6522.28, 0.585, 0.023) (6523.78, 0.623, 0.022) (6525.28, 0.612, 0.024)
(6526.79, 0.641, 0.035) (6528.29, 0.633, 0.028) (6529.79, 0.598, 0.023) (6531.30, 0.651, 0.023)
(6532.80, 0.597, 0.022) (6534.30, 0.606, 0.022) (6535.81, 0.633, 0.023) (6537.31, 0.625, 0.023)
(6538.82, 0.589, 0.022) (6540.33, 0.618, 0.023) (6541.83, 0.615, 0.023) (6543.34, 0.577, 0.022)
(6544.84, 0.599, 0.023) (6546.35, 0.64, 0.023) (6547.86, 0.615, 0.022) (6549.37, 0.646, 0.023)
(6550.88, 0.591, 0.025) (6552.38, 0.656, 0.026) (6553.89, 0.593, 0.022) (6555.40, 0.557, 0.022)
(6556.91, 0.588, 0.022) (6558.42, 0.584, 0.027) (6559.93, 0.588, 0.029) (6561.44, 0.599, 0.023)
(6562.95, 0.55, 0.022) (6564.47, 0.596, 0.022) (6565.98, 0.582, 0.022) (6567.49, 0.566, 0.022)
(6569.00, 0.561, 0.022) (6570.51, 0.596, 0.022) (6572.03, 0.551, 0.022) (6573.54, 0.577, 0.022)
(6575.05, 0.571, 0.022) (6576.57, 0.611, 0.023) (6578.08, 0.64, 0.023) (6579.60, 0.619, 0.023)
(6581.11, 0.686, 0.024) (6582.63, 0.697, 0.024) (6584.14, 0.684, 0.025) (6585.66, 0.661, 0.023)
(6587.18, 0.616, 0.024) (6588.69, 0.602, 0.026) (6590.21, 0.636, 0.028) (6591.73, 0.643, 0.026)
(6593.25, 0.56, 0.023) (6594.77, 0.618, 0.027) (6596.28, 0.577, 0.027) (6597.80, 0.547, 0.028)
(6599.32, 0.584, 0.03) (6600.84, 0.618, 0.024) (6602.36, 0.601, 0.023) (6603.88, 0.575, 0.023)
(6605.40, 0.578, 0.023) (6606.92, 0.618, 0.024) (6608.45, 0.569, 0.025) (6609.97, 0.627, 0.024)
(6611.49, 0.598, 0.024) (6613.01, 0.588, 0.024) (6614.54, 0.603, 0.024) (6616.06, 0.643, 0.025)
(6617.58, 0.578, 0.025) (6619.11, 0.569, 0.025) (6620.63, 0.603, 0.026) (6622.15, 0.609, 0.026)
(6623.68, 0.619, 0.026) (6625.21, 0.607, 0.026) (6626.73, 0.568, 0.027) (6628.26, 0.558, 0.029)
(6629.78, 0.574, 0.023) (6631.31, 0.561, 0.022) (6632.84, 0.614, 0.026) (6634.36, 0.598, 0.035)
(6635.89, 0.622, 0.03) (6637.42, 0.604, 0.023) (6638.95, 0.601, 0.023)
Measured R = 1.15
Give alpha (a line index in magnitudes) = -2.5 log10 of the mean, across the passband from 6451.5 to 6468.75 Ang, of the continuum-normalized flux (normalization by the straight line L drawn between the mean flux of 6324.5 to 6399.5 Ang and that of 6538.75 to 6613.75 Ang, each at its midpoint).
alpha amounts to -0.03 mag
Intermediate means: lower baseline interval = 0.595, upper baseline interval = 0.603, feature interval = 0.614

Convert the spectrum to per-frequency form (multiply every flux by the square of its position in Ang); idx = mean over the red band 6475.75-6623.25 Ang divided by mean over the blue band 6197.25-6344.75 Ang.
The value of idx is 1.2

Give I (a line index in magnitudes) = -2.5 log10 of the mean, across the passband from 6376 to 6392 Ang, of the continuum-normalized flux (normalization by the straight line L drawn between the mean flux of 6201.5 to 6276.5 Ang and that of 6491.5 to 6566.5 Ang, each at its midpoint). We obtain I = -0.08 mag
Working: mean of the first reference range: 0.562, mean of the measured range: 0.626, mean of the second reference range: 0.604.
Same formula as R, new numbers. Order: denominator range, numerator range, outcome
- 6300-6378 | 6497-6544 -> 1.10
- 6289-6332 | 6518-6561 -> 1.11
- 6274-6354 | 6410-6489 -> 1.10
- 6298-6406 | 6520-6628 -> 1.09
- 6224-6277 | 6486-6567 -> 1.18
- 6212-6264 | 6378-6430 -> 1.17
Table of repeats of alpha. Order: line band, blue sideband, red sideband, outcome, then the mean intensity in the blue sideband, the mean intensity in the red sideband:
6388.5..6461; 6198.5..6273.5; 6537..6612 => -0.05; 0.563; 0.604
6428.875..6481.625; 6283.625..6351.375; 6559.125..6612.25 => -0.04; 0.586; 0.603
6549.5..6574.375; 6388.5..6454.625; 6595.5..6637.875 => 0.03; 0.614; 0.593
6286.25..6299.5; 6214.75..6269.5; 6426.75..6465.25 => -0.03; 0.556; 0.611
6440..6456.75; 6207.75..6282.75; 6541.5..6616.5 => -0.03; 0.561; 0.604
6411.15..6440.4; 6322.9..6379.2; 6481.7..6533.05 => -0.04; 0.584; 0.607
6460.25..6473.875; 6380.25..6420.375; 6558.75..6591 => -0.02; 0.618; 0.609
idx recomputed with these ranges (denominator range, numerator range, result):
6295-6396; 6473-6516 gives 1.08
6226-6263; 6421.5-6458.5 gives 1.17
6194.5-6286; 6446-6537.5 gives 1.17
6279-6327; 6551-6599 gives 1.12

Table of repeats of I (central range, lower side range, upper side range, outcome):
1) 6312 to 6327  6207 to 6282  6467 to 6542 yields -0.06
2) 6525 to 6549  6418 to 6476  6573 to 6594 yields 0.02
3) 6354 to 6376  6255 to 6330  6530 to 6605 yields 0.02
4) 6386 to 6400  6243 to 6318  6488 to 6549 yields -0.08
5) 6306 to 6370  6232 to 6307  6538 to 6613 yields -0.01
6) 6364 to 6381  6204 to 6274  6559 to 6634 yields -0.03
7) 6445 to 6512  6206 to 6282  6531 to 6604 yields -0.03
